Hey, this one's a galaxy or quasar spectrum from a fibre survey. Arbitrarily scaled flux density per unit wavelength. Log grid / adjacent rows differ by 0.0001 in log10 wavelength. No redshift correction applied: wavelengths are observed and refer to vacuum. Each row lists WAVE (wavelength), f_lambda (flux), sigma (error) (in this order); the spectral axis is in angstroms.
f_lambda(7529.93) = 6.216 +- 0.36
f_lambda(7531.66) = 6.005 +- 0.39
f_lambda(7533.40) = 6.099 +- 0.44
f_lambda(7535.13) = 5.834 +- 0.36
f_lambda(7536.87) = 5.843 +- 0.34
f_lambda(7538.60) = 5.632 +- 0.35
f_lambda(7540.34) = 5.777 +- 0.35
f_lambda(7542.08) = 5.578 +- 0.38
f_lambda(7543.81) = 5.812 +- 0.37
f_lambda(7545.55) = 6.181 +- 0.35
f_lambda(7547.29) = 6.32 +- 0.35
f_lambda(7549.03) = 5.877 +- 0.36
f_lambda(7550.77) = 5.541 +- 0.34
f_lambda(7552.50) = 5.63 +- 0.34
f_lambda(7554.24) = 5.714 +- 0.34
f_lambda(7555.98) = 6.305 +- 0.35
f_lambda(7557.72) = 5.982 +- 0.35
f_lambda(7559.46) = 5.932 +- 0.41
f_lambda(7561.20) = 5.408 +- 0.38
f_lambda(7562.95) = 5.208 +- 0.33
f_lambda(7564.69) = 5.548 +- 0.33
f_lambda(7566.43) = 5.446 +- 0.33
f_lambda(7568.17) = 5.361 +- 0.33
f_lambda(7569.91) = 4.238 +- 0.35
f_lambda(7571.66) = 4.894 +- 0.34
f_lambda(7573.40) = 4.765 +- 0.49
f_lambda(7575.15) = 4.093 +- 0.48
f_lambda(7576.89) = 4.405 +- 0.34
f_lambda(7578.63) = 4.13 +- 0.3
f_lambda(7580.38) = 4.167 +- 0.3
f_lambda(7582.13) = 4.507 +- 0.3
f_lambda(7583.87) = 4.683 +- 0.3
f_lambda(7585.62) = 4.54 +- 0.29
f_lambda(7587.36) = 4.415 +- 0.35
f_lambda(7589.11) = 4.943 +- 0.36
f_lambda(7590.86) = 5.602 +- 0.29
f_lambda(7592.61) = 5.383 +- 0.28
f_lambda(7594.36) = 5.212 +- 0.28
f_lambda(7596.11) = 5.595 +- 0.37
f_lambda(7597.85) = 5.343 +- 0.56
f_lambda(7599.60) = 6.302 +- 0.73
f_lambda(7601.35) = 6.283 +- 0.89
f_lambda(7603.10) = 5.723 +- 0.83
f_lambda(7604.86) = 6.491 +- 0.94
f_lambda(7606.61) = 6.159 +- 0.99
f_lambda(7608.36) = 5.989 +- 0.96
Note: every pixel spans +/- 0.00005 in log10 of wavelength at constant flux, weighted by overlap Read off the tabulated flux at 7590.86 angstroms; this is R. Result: 5.602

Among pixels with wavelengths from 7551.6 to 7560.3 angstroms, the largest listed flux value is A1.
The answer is 6.305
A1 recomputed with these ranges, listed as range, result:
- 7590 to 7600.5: 6.302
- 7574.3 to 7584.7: 4.683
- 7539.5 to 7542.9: 5.777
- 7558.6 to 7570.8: 5.932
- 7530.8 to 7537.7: 6.099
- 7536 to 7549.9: 6.32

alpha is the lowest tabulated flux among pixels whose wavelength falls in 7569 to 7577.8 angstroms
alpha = 4.093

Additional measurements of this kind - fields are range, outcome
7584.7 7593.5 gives 4.415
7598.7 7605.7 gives 5.723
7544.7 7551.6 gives 5.541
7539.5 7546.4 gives 5.578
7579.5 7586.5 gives 4.167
